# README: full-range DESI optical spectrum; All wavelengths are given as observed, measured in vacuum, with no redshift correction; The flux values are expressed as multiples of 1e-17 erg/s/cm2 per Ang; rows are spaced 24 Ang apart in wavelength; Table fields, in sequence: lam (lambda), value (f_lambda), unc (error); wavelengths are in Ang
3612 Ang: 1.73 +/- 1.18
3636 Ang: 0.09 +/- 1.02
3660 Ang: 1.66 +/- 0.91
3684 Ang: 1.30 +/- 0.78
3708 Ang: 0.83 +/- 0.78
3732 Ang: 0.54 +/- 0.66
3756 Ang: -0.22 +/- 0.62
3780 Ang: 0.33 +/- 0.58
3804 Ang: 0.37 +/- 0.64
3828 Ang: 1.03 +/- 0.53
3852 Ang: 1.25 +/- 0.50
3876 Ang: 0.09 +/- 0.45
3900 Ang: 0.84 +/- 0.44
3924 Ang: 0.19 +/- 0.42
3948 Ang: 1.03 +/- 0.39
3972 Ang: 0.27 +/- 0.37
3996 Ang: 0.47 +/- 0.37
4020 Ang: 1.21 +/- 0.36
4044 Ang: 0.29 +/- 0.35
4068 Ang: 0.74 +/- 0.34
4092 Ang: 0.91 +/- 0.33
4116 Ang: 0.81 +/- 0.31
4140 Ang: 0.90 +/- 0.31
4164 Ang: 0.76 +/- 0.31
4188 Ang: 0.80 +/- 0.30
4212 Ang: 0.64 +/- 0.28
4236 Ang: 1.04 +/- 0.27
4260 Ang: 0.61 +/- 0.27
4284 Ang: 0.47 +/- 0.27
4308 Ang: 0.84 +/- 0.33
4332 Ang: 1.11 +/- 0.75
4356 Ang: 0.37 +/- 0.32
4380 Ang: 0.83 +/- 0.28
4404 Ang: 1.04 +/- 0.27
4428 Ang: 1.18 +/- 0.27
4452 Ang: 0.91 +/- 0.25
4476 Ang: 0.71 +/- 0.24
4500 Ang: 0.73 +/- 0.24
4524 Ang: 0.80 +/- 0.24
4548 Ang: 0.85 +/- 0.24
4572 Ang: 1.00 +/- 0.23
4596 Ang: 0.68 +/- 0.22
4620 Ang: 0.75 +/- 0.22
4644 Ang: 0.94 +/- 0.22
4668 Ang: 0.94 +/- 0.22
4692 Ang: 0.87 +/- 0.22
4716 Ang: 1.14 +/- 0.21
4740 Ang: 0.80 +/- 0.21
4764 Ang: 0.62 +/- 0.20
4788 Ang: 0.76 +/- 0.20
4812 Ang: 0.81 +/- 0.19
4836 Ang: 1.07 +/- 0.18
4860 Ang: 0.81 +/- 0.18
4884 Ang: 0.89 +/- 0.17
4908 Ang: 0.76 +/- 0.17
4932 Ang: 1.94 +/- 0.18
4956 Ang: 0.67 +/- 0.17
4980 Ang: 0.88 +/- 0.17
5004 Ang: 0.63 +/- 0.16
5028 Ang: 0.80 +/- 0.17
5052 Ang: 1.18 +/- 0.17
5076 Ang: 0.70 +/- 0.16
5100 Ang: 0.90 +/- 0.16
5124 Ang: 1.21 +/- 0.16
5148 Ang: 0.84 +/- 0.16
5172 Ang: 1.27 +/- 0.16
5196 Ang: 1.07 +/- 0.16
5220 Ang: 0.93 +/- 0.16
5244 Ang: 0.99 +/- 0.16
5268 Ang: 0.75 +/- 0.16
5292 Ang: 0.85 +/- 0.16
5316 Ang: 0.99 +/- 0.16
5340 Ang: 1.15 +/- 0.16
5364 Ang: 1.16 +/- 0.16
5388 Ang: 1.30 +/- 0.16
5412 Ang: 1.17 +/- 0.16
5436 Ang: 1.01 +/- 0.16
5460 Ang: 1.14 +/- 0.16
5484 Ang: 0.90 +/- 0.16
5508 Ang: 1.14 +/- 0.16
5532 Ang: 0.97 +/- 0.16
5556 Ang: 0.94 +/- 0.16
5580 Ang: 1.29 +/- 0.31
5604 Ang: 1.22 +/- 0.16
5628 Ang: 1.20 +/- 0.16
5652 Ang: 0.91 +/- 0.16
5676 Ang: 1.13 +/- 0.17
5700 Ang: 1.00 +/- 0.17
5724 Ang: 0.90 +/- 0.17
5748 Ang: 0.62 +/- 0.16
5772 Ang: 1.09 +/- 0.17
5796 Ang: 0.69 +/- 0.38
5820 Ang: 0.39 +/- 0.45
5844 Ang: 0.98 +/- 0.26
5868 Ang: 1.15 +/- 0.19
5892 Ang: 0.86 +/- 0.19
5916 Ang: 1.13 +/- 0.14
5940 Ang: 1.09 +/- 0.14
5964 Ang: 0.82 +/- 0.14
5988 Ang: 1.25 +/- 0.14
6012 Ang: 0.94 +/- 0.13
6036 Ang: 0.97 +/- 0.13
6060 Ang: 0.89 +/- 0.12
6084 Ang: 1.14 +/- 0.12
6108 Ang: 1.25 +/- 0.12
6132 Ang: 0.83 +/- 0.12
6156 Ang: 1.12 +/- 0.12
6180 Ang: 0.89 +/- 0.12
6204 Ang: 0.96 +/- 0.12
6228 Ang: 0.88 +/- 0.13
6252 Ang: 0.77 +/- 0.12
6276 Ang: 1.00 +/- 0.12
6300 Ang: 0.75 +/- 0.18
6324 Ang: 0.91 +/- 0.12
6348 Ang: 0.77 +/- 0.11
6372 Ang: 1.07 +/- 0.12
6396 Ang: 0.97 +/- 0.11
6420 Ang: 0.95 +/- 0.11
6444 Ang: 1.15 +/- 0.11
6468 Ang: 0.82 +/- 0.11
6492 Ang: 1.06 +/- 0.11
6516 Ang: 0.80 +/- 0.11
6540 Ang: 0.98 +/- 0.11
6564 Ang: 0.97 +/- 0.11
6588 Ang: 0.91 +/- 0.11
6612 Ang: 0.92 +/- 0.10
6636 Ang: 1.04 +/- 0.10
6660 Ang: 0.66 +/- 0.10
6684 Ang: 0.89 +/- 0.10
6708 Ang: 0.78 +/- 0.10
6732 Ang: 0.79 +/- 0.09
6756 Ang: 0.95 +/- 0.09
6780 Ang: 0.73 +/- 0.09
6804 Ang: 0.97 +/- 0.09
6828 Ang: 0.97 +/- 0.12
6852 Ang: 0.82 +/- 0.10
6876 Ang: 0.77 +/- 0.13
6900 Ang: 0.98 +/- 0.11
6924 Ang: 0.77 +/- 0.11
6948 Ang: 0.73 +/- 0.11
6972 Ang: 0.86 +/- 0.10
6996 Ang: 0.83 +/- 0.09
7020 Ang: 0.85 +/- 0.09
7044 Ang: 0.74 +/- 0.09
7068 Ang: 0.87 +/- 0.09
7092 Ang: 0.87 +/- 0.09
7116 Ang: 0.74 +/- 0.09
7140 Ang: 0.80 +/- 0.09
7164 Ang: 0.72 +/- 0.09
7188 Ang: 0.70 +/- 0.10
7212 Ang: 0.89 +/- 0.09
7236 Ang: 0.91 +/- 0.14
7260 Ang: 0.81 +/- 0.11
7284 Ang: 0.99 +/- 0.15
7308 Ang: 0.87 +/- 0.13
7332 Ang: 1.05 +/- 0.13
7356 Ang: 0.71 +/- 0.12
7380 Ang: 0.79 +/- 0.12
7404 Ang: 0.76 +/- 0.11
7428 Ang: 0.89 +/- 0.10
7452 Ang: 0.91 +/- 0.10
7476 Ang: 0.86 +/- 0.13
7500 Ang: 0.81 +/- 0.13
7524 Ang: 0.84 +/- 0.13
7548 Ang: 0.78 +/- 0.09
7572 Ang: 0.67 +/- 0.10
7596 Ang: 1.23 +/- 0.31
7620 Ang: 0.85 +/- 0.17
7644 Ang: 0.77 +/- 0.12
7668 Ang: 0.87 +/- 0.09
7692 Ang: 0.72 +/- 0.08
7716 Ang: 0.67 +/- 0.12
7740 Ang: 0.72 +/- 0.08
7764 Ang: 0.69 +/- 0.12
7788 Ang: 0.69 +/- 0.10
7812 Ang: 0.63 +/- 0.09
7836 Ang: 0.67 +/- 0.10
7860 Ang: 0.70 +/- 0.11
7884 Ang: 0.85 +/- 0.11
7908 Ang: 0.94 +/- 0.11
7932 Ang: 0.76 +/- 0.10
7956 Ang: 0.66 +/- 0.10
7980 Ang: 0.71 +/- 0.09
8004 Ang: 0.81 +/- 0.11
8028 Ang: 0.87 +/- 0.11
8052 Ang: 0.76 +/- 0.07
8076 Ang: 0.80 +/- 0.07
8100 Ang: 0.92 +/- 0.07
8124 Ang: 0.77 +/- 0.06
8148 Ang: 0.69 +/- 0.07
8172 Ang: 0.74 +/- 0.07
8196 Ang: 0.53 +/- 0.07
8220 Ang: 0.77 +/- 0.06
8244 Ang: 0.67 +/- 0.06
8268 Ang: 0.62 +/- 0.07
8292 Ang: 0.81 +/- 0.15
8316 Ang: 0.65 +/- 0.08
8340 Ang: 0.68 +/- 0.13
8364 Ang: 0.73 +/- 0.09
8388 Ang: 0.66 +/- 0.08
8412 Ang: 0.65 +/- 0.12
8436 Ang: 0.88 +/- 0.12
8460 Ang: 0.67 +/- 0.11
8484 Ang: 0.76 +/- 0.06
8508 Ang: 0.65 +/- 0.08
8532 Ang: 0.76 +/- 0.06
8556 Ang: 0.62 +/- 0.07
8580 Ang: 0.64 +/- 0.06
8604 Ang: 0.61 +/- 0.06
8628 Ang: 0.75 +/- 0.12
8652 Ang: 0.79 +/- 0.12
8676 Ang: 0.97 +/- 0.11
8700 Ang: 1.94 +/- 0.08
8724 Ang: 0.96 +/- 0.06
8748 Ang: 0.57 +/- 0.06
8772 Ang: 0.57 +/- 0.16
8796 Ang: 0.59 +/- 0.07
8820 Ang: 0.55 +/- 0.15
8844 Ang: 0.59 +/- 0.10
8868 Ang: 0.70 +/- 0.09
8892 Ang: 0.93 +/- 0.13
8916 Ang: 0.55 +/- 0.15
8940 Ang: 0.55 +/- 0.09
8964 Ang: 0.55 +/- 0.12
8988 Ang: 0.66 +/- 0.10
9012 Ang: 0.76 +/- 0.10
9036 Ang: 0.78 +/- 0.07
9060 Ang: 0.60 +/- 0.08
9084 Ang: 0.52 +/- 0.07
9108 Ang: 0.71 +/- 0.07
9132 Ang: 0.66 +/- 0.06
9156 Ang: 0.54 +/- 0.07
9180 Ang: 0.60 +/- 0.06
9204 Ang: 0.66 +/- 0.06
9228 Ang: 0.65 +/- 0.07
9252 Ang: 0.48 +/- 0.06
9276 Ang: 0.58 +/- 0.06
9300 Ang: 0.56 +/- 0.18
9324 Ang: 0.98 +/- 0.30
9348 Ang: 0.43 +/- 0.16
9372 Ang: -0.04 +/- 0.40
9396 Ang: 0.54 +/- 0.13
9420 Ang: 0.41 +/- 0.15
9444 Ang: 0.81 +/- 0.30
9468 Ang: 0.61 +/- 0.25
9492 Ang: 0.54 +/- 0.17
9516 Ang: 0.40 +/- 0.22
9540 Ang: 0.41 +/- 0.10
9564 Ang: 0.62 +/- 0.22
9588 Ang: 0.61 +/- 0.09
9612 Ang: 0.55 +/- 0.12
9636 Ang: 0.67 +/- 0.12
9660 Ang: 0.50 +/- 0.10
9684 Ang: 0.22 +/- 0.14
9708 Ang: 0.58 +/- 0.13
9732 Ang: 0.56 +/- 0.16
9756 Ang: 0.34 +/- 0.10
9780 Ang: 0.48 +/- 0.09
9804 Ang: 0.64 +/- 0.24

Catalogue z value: 0.32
